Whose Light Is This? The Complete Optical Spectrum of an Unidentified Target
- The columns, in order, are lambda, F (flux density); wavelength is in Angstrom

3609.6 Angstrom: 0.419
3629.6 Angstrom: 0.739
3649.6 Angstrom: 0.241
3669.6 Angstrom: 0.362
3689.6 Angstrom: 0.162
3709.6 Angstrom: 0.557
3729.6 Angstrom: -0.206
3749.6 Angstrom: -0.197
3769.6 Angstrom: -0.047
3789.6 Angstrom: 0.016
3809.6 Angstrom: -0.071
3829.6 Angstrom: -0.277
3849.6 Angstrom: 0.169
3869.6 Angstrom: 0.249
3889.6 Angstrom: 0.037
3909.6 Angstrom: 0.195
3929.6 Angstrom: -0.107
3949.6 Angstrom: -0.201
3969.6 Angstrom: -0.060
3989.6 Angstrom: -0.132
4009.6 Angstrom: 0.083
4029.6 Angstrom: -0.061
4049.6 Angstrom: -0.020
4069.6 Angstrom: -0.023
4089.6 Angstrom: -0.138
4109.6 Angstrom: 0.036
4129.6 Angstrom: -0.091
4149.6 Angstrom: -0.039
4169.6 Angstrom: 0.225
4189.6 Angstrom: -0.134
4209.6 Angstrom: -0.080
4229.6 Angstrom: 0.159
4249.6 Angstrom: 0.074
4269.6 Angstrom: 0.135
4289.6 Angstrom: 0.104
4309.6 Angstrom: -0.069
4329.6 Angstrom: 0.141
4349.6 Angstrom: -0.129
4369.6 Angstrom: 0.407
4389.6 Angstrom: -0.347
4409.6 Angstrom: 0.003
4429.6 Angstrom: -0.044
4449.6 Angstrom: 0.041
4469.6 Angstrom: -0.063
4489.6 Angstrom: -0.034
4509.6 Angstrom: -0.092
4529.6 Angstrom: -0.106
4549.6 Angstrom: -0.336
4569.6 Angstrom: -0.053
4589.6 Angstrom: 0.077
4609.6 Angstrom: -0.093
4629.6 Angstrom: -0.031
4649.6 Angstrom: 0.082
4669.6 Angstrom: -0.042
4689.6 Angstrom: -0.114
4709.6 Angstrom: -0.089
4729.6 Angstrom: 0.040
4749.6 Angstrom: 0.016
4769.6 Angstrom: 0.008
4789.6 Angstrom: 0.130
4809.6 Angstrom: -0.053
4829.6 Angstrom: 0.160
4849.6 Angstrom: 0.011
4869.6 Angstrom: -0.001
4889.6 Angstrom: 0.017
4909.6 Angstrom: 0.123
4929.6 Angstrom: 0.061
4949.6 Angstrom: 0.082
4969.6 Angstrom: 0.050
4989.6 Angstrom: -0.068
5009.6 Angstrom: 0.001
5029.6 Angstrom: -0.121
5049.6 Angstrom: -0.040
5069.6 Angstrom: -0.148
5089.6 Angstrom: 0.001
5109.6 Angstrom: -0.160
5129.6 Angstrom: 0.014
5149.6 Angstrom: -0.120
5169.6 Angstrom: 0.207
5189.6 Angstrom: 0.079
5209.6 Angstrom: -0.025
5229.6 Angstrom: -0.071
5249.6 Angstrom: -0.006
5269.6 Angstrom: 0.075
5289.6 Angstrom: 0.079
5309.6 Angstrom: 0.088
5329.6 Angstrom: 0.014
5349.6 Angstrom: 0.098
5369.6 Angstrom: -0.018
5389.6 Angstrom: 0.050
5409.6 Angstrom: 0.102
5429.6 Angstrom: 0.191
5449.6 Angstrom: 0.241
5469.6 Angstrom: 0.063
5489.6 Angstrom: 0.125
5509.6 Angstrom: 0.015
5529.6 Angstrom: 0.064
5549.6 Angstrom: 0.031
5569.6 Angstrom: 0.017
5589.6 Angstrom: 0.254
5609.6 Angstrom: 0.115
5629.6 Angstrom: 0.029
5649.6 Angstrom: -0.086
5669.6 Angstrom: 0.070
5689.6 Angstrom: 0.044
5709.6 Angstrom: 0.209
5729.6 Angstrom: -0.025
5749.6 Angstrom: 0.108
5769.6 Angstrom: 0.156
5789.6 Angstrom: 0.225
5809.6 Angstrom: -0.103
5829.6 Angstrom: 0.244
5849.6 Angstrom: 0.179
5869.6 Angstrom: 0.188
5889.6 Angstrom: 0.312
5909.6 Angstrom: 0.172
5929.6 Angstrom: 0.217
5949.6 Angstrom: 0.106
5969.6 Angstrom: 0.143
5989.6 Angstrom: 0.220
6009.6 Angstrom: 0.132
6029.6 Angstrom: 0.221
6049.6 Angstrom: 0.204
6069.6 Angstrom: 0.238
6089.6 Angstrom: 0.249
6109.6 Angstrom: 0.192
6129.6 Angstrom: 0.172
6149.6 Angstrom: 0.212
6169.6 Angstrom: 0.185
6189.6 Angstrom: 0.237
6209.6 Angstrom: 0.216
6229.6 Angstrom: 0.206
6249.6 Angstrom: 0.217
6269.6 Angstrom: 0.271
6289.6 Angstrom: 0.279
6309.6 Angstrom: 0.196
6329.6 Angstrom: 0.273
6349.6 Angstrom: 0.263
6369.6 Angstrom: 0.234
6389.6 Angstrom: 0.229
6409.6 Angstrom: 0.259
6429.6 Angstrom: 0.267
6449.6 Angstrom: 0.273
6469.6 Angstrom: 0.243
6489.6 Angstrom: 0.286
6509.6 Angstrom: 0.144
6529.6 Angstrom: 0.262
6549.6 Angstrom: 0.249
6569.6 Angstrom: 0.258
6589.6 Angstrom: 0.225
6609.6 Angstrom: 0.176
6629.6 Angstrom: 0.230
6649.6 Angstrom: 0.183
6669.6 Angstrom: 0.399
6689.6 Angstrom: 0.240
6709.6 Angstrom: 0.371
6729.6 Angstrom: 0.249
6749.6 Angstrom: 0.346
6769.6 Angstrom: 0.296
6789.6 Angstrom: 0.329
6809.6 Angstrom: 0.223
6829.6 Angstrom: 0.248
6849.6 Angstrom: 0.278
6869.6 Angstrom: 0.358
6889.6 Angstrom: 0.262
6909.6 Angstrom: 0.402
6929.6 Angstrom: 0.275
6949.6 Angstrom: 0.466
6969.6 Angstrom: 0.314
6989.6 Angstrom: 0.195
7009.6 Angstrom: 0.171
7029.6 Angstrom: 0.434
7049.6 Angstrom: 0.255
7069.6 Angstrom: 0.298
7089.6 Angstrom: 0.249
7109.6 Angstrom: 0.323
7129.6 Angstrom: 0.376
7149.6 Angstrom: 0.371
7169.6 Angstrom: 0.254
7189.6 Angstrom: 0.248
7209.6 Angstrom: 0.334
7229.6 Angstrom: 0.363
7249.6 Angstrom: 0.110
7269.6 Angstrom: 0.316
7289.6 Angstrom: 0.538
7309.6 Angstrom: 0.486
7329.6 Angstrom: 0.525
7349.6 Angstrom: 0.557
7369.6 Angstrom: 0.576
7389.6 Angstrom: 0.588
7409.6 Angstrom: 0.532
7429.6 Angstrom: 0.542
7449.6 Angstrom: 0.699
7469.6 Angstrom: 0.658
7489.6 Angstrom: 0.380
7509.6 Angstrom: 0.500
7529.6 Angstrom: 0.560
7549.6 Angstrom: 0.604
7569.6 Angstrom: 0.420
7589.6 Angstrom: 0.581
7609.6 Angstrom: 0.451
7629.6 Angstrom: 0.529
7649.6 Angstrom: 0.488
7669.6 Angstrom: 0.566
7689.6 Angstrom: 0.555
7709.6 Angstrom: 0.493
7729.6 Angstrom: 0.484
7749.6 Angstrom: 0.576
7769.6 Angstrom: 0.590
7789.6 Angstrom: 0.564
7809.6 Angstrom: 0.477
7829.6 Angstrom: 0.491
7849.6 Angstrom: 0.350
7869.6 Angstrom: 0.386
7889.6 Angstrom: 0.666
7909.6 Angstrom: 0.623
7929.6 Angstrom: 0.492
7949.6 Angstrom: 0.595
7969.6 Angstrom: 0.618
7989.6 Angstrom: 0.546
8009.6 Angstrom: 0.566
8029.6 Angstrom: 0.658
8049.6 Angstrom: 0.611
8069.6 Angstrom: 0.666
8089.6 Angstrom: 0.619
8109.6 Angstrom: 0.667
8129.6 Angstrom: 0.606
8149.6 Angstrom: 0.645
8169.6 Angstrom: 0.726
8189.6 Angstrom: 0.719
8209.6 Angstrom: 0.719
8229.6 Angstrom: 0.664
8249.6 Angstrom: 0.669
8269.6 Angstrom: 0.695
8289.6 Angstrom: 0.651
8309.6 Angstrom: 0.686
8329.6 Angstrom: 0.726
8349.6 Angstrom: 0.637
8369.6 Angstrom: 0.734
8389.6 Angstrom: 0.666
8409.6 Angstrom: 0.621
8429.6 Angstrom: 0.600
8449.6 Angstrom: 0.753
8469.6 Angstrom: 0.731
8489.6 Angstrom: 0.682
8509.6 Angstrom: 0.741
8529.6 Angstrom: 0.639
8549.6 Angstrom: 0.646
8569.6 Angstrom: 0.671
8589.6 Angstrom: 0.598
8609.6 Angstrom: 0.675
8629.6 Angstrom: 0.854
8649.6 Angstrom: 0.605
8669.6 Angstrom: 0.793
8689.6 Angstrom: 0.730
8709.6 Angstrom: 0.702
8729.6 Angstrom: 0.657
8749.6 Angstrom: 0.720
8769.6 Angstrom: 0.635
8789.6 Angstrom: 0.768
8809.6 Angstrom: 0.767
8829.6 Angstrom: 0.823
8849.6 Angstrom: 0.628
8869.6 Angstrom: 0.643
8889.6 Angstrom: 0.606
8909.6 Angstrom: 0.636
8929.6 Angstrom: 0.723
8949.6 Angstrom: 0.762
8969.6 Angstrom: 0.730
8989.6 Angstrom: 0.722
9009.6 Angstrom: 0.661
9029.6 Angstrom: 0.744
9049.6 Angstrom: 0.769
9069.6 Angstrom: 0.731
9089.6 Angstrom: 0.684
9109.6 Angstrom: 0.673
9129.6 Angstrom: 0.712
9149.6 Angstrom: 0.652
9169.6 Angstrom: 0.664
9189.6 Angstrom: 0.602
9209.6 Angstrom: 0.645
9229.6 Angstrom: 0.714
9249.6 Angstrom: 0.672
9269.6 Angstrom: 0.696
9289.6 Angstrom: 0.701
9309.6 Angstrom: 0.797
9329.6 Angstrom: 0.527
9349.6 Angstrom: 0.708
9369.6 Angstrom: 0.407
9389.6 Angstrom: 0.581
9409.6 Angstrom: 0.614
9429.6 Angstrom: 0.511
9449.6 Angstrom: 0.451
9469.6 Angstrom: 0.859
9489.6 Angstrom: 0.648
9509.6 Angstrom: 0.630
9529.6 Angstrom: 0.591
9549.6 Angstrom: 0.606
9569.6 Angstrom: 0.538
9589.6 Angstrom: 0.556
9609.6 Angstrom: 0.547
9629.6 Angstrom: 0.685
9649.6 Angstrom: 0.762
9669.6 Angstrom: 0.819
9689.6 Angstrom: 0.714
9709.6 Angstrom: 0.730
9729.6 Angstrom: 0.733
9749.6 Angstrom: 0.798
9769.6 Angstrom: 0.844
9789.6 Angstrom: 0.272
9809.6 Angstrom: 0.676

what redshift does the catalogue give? 0.825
